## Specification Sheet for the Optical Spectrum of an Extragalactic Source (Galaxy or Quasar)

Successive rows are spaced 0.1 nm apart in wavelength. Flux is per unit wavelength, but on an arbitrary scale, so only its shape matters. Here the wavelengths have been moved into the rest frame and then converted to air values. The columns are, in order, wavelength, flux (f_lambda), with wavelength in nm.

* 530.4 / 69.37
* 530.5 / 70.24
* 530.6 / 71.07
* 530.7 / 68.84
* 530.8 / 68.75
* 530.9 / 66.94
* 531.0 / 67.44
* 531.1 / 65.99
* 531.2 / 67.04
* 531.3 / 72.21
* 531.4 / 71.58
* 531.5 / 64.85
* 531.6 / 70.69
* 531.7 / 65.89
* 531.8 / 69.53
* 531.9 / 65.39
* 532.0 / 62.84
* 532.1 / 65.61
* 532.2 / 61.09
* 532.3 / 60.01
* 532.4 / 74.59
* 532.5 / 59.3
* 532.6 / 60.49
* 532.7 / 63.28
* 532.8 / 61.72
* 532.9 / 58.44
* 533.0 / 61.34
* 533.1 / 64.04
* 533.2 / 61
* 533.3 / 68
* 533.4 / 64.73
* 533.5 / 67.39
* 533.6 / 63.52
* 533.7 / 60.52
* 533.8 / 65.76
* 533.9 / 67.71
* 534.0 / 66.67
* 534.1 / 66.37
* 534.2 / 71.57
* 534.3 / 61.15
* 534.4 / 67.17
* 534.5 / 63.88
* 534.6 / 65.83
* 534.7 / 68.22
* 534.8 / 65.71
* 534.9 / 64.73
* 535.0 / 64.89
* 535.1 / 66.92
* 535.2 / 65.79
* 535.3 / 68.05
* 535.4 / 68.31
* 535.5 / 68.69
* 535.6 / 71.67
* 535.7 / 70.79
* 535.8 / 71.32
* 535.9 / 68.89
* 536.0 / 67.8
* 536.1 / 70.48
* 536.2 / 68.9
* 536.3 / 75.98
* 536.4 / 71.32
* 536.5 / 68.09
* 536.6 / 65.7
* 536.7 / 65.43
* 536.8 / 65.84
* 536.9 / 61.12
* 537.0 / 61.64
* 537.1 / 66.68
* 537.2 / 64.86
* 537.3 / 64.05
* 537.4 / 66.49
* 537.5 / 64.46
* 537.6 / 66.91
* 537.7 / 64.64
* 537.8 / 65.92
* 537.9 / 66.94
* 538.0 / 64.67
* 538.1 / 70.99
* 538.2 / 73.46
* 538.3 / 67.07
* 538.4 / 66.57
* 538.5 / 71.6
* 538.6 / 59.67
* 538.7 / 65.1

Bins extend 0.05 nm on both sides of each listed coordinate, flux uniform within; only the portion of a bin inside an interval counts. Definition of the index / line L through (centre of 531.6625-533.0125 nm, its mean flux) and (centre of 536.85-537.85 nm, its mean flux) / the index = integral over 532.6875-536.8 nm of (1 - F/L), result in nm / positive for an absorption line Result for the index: -0.16 nm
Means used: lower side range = 63.6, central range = 66.6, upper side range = 64.7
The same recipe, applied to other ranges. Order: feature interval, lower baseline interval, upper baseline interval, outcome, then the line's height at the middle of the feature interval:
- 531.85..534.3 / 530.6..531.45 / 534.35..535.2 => 0.110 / 67.2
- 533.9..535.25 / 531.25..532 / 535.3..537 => 0.045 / 68.4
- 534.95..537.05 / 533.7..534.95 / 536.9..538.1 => -0.076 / 65.6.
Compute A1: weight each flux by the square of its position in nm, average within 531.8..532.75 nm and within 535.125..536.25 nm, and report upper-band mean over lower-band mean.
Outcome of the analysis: 1.09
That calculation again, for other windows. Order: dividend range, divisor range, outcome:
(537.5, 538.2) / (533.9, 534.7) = 1.02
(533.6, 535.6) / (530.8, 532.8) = 1.01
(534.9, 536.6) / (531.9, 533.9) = 1.10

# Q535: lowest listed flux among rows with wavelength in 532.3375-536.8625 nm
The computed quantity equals 58.44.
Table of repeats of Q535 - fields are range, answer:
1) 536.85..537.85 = 61.12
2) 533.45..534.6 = 60.52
